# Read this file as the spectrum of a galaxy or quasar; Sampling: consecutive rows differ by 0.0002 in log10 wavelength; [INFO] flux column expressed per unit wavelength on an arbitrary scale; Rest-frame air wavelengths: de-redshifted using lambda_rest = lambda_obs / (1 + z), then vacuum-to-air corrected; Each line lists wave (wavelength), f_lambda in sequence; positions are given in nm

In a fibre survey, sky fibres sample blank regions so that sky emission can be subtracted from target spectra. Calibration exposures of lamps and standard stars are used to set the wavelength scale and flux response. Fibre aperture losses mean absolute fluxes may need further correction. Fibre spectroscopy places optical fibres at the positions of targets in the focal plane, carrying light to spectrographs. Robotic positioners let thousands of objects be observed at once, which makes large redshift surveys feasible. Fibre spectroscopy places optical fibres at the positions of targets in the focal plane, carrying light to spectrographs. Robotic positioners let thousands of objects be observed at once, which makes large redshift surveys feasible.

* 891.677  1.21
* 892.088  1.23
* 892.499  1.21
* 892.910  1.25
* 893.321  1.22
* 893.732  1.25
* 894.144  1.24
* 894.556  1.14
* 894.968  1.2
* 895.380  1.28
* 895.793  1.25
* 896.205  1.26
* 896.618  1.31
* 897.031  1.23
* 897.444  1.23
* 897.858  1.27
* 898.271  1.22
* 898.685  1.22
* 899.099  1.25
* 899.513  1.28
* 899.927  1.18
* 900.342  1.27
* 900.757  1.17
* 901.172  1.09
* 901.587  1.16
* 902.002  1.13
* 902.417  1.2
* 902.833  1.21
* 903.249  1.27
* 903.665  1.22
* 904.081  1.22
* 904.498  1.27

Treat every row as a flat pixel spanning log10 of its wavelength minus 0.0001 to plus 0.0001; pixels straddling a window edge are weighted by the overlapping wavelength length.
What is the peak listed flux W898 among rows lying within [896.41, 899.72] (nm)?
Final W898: 1.31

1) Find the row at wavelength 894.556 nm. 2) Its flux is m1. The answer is 1.14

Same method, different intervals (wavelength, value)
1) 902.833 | 1.21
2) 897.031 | 1.23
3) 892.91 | 1.25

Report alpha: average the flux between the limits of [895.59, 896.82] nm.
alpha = 1.27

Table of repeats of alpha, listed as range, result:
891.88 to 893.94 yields 1.23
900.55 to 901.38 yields 1.13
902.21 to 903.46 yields 1.23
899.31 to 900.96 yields 1.22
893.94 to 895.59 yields 1.21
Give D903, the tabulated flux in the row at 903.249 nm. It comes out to 1.27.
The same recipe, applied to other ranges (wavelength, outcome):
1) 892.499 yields 1.21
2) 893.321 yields 1.22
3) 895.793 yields 1.25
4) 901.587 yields 1.16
